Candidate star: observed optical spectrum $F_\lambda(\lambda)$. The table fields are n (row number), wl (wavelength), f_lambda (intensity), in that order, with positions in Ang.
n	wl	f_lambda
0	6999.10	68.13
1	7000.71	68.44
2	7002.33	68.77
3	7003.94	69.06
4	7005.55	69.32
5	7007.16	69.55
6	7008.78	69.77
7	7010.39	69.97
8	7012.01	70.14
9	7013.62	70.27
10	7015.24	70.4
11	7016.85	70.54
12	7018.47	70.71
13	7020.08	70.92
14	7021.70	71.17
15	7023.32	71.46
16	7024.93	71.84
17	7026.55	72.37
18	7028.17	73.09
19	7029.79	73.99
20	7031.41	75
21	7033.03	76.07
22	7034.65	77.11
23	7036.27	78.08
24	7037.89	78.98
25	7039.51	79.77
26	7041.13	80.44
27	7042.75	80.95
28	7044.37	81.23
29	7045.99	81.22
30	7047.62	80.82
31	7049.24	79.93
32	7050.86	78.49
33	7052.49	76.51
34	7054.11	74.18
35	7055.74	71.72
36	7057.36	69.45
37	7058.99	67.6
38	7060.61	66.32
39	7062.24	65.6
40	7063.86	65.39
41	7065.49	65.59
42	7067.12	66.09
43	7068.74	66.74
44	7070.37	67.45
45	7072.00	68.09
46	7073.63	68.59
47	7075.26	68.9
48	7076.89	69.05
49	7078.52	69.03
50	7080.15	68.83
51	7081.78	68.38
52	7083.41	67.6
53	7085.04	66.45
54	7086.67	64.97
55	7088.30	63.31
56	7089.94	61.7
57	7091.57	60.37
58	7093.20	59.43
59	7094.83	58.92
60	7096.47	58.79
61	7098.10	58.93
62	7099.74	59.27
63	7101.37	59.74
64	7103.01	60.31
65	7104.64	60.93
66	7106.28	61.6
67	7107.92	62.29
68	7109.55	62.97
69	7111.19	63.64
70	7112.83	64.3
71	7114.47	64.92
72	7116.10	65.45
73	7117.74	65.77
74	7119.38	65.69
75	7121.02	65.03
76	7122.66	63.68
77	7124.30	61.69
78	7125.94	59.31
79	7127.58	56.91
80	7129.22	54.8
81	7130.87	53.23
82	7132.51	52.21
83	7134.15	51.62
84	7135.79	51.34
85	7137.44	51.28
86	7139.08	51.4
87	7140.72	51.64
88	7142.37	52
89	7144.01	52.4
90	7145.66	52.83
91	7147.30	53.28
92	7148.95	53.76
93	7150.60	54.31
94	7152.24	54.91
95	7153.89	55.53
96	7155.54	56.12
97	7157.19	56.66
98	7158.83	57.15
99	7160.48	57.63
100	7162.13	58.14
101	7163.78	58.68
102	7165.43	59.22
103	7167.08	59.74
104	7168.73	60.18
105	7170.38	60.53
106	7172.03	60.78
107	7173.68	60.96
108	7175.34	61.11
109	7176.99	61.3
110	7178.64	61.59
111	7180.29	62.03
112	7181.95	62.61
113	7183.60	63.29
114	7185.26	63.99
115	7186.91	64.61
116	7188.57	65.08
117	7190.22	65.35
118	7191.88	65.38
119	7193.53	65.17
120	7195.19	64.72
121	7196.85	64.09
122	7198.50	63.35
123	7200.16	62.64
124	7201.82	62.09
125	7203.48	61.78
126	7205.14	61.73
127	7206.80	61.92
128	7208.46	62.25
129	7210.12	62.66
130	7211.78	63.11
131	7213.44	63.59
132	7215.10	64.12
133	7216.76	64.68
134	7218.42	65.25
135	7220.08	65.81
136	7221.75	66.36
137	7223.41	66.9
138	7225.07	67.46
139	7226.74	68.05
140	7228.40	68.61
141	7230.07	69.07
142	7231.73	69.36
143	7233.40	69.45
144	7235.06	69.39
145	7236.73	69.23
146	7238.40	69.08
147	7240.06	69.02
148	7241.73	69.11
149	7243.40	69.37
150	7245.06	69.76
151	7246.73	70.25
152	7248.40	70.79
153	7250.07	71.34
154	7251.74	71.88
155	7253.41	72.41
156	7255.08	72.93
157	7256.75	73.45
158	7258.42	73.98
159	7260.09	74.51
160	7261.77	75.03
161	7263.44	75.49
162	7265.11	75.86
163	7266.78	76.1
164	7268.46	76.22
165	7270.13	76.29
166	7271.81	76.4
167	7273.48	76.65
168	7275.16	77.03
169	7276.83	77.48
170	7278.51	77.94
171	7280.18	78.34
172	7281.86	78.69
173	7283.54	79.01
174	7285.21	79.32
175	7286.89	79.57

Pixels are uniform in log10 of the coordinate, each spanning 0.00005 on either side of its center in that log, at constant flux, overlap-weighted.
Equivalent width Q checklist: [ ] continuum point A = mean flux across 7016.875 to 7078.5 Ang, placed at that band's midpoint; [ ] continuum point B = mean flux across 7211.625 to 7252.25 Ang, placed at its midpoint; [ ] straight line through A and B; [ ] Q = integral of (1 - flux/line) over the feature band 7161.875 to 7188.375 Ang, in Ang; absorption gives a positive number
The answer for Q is 3.1 Ang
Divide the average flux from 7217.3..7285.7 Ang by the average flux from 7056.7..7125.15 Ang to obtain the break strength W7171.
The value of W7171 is 1.12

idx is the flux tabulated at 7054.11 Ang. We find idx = 74.18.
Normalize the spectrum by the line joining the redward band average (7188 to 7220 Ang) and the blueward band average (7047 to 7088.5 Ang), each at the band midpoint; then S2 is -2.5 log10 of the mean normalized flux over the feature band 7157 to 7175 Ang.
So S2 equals 0.11 mag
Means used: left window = 69.5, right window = 63.7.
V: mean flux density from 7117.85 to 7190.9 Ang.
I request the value 58.1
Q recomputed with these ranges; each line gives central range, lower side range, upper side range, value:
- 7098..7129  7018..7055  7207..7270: 4.9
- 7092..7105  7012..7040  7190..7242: 2.0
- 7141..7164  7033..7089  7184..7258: 4.6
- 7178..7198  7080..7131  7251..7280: 1.4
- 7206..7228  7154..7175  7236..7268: 0.6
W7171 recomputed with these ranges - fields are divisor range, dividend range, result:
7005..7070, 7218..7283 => 0.99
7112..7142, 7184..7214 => 1.09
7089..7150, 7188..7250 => 1.13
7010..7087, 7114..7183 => 0.80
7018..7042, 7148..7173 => 0.77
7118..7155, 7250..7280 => 1.35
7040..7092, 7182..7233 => 0.92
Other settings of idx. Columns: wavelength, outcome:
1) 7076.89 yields 69.05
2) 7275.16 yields 77.03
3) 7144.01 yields 52.4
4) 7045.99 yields 81.22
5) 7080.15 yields 68.83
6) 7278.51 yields 77.94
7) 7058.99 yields 67.6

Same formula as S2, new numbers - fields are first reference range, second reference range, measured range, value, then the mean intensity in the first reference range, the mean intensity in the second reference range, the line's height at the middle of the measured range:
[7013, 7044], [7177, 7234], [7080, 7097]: 0.125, 74.5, 64.6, 71.1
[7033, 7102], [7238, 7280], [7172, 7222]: 0.145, 69.6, 73.7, 72.4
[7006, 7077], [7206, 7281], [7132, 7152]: 0.338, 72.5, 70.6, 71.6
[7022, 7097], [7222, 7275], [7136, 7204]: 0.203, 70.8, 71.7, 71.4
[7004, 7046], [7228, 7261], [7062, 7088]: 0.090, 73.8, 70.7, 73.1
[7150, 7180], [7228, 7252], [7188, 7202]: -0.021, 58.7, 69.7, 63.1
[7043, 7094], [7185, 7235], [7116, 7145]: 0.190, 69.4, 65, 67.5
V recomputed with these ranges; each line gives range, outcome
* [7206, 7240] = 66.4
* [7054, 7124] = 64.8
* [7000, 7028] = 70.3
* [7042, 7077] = 71.8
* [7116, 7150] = 56.2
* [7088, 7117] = 61.5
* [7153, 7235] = 63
